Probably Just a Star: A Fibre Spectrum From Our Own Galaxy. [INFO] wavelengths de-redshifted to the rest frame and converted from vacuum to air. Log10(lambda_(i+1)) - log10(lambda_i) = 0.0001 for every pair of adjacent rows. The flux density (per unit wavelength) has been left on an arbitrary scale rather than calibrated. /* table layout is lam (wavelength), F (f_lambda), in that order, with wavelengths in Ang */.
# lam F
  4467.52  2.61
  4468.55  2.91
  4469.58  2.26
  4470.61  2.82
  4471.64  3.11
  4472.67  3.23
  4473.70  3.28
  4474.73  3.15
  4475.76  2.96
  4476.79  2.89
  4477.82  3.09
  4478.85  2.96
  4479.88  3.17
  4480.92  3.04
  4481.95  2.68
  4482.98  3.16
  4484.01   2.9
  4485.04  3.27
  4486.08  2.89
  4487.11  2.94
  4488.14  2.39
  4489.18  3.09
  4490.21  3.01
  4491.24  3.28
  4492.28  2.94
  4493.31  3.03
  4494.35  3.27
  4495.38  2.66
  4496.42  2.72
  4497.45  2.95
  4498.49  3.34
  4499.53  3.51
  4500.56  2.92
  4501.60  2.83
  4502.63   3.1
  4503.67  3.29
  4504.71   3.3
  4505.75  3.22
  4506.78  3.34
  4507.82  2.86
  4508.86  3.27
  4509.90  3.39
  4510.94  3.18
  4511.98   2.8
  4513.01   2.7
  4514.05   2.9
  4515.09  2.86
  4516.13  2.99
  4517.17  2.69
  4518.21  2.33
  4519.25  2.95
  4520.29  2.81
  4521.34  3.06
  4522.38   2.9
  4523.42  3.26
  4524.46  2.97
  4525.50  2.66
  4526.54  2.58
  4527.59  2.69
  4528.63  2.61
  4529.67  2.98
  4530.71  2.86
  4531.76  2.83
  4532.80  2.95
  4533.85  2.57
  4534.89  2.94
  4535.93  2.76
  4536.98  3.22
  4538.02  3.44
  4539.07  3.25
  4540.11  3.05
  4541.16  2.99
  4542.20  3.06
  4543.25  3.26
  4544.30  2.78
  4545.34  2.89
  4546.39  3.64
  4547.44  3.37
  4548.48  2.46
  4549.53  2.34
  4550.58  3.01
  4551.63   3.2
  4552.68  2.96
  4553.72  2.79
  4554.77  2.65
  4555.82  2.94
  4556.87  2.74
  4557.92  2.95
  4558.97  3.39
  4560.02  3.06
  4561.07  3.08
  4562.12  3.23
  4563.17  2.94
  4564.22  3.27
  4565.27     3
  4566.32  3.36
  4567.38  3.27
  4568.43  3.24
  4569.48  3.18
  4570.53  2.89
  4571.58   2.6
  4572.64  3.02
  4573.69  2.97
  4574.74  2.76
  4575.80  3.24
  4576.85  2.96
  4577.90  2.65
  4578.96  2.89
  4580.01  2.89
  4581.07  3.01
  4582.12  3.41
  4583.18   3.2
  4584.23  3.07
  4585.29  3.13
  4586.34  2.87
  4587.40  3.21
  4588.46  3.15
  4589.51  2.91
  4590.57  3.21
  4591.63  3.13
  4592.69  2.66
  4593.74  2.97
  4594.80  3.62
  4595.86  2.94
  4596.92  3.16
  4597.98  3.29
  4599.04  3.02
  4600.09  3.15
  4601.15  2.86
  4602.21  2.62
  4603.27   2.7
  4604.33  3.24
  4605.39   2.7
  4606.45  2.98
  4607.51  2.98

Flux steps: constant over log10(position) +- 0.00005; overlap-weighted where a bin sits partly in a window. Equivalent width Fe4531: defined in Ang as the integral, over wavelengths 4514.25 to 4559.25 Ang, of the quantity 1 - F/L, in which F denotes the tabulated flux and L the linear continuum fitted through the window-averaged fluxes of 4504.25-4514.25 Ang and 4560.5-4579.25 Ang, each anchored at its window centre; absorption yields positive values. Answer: 2.2 Ang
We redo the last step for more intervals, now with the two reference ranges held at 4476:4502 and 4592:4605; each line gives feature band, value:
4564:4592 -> -0.4 Ang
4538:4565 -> -0.1 Ang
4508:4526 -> 0.5 Ang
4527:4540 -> 0.3 Ang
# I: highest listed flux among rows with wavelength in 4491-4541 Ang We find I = 3.51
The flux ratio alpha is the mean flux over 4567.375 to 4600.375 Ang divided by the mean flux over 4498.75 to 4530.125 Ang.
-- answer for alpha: 1.0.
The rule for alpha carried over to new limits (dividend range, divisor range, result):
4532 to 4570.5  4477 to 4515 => 1.00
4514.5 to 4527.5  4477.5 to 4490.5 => 0.95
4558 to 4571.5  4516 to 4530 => 1.11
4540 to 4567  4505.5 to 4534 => 1.04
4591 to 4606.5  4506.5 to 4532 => 1.04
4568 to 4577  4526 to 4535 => 1.08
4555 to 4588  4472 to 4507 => 1.00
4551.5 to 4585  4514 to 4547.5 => 1.03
